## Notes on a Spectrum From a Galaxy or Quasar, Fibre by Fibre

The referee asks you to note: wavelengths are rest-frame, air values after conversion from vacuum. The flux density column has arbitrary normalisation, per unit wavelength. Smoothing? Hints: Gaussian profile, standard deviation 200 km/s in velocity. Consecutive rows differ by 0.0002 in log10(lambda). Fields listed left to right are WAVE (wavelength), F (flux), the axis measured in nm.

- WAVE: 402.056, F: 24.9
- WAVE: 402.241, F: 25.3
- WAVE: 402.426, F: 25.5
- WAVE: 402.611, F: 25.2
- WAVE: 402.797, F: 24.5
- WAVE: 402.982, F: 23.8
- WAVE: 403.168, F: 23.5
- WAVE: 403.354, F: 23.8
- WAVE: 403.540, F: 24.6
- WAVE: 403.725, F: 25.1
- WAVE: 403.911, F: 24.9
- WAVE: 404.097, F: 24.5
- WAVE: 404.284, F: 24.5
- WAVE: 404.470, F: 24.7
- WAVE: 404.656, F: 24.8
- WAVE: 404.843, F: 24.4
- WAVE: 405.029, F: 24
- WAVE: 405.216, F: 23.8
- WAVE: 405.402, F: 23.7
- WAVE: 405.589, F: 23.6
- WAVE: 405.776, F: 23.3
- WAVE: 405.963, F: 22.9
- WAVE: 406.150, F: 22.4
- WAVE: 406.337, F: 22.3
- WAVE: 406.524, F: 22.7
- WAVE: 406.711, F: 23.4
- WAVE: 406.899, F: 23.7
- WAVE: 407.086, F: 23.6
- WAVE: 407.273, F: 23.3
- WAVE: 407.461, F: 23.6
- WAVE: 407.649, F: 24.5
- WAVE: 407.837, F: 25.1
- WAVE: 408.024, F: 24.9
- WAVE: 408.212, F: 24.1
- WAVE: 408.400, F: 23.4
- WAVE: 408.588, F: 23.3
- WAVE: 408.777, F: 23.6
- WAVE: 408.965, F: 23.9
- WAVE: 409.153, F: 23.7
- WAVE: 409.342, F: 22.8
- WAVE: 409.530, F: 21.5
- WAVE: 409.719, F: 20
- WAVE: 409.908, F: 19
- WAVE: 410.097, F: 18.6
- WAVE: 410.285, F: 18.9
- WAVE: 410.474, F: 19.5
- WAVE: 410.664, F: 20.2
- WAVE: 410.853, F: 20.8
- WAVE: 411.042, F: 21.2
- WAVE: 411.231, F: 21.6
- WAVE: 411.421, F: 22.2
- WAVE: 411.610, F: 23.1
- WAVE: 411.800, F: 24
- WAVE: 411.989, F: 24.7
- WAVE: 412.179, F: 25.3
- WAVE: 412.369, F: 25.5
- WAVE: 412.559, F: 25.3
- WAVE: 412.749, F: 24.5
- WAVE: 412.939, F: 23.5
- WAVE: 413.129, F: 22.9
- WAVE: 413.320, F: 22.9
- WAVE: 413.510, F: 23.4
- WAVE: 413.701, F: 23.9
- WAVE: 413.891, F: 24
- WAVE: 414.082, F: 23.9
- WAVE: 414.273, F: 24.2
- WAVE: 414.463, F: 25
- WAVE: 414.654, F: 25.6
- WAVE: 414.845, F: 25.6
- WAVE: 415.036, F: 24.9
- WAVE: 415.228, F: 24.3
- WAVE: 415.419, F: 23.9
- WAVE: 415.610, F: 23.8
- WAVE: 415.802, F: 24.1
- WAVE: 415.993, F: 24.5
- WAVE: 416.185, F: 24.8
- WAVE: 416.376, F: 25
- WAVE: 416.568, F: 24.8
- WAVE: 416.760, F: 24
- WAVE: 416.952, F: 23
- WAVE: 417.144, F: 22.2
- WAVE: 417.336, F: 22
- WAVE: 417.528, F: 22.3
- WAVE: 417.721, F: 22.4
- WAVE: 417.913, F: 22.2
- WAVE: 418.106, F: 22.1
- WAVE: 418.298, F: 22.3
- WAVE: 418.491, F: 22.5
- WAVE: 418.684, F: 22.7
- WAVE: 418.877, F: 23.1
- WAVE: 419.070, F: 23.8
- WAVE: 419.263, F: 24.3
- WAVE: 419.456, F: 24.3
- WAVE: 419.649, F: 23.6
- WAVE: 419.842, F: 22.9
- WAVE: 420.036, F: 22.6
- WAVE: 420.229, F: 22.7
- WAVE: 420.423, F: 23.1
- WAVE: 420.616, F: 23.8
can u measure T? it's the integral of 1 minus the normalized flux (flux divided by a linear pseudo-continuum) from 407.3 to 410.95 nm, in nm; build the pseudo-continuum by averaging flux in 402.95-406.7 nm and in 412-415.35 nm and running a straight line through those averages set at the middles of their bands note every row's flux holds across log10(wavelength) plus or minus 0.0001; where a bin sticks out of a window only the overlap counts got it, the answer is 0.290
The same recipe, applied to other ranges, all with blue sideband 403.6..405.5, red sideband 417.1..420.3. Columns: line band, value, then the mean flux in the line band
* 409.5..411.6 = 0.30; 20.4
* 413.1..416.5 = -0.15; 24.3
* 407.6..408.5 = -0.01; 24.4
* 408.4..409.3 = 0.02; 23.5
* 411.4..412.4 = -0.02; 24.2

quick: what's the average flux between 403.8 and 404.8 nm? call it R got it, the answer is 24.7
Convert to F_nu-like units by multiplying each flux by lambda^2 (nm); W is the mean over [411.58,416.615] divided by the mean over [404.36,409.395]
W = 1.06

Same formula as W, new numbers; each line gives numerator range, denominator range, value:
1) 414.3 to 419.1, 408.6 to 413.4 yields 1.09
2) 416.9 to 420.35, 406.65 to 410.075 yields 1.04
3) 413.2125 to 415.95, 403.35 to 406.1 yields 1.05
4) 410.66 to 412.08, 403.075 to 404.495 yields 0.95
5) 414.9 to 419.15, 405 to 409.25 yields 1.04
